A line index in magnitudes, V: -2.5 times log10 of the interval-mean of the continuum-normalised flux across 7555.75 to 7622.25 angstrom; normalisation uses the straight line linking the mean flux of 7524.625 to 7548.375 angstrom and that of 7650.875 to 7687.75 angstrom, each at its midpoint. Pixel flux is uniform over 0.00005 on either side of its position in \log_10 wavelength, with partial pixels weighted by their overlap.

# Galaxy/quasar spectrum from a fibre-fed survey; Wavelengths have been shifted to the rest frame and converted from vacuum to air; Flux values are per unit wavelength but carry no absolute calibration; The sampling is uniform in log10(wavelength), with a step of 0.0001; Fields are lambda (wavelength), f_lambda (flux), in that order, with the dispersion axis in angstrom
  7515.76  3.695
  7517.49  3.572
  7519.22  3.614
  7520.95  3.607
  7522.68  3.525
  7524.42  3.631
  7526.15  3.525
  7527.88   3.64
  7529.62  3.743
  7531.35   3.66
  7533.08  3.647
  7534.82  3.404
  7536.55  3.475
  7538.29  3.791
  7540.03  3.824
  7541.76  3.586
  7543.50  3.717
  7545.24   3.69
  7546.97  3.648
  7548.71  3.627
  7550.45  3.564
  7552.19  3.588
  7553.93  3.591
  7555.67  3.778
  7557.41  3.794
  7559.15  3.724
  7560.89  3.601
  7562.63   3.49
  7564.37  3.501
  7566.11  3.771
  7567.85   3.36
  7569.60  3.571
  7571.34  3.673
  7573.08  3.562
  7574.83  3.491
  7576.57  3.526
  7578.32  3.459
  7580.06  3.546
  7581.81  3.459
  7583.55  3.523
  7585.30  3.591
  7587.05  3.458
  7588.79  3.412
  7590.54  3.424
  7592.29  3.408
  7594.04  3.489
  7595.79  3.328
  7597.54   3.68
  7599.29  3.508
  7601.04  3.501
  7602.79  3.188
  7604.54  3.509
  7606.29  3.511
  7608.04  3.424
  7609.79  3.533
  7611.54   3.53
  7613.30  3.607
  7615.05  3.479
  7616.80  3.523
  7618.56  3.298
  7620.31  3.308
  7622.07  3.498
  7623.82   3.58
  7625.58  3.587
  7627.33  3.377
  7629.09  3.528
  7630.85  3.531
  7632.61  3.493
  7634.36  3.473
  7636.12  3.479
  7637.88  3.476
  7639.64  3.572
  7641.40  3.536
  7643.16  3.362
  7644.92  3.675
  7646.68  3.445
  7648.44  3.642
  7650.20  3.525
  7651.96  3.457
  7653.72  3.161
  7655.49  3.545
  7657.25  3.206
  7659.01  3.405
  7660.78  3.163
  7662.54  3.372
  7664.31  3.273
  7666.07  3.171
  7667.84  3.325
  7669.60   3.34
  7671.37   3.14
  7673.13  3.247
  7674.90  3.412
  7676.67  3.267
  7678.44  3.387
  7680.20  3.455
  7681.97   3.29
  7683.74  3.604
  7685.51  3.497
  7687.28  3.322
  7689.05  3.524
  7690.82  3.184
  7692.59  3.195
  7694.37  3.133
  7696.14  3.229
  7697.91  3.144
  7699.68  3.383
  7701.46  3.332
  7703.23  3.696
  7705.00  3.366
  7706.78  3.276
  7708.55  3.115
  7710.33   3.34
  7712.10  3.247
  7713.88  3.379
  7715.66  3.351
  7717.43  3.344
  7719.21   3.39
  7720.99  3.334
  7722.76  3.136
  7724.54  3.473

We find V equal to 0.004 mag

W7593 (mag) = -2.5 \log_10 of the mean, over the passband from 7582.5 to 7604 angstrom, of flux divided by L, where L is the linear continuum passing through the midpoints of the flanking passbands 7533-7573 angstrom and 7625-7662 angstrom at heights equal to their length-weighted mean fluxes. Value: 0.028 mag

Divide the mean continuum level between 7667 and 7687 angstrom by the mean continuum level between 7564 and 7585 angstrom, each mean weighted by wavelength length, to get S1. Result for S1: 0.9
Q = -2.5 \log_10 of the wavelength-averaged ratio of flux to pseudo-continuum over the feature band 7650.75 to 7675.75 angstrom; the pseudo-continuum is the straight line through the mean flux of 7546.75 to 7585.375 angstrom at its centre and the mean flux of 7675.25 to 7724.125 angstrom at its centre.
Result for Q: 0.031 mag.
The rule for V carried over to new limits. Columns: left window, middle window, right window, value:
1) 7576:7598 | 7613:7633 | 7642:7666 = -0.01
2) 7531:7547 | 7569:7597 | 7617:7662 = 0.02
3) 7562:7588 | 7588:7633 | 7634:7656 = 0.01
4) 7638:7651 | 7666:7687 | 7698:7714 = 0.03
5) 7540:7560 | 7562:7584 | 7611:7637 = 0.02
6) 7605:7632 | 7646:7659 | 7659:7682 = -0.02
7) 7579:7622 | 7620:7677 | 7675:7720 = 0.00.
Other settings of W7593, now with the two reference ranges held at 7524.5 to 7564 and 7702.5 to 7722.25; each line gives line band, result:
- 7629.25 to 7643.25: -0.01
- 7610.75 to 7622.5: 0.02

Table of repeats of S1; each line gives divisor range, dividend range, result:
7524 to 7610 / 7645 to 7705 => 0.94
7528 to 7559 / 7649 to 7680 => 0.91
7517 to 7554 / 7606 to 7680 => 0.95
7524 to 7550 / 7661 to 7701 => 0.91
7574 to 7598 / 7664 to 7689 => 0.96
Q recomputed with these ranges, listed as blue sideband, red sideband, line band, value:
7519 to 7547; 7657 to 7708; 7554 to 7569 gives -0.02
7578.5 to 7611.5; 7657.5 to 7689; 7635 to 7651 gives -0.04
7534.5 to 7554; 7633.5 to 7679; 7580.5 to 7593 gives 0.02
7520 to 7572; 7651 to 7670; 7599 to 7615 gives -0.01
